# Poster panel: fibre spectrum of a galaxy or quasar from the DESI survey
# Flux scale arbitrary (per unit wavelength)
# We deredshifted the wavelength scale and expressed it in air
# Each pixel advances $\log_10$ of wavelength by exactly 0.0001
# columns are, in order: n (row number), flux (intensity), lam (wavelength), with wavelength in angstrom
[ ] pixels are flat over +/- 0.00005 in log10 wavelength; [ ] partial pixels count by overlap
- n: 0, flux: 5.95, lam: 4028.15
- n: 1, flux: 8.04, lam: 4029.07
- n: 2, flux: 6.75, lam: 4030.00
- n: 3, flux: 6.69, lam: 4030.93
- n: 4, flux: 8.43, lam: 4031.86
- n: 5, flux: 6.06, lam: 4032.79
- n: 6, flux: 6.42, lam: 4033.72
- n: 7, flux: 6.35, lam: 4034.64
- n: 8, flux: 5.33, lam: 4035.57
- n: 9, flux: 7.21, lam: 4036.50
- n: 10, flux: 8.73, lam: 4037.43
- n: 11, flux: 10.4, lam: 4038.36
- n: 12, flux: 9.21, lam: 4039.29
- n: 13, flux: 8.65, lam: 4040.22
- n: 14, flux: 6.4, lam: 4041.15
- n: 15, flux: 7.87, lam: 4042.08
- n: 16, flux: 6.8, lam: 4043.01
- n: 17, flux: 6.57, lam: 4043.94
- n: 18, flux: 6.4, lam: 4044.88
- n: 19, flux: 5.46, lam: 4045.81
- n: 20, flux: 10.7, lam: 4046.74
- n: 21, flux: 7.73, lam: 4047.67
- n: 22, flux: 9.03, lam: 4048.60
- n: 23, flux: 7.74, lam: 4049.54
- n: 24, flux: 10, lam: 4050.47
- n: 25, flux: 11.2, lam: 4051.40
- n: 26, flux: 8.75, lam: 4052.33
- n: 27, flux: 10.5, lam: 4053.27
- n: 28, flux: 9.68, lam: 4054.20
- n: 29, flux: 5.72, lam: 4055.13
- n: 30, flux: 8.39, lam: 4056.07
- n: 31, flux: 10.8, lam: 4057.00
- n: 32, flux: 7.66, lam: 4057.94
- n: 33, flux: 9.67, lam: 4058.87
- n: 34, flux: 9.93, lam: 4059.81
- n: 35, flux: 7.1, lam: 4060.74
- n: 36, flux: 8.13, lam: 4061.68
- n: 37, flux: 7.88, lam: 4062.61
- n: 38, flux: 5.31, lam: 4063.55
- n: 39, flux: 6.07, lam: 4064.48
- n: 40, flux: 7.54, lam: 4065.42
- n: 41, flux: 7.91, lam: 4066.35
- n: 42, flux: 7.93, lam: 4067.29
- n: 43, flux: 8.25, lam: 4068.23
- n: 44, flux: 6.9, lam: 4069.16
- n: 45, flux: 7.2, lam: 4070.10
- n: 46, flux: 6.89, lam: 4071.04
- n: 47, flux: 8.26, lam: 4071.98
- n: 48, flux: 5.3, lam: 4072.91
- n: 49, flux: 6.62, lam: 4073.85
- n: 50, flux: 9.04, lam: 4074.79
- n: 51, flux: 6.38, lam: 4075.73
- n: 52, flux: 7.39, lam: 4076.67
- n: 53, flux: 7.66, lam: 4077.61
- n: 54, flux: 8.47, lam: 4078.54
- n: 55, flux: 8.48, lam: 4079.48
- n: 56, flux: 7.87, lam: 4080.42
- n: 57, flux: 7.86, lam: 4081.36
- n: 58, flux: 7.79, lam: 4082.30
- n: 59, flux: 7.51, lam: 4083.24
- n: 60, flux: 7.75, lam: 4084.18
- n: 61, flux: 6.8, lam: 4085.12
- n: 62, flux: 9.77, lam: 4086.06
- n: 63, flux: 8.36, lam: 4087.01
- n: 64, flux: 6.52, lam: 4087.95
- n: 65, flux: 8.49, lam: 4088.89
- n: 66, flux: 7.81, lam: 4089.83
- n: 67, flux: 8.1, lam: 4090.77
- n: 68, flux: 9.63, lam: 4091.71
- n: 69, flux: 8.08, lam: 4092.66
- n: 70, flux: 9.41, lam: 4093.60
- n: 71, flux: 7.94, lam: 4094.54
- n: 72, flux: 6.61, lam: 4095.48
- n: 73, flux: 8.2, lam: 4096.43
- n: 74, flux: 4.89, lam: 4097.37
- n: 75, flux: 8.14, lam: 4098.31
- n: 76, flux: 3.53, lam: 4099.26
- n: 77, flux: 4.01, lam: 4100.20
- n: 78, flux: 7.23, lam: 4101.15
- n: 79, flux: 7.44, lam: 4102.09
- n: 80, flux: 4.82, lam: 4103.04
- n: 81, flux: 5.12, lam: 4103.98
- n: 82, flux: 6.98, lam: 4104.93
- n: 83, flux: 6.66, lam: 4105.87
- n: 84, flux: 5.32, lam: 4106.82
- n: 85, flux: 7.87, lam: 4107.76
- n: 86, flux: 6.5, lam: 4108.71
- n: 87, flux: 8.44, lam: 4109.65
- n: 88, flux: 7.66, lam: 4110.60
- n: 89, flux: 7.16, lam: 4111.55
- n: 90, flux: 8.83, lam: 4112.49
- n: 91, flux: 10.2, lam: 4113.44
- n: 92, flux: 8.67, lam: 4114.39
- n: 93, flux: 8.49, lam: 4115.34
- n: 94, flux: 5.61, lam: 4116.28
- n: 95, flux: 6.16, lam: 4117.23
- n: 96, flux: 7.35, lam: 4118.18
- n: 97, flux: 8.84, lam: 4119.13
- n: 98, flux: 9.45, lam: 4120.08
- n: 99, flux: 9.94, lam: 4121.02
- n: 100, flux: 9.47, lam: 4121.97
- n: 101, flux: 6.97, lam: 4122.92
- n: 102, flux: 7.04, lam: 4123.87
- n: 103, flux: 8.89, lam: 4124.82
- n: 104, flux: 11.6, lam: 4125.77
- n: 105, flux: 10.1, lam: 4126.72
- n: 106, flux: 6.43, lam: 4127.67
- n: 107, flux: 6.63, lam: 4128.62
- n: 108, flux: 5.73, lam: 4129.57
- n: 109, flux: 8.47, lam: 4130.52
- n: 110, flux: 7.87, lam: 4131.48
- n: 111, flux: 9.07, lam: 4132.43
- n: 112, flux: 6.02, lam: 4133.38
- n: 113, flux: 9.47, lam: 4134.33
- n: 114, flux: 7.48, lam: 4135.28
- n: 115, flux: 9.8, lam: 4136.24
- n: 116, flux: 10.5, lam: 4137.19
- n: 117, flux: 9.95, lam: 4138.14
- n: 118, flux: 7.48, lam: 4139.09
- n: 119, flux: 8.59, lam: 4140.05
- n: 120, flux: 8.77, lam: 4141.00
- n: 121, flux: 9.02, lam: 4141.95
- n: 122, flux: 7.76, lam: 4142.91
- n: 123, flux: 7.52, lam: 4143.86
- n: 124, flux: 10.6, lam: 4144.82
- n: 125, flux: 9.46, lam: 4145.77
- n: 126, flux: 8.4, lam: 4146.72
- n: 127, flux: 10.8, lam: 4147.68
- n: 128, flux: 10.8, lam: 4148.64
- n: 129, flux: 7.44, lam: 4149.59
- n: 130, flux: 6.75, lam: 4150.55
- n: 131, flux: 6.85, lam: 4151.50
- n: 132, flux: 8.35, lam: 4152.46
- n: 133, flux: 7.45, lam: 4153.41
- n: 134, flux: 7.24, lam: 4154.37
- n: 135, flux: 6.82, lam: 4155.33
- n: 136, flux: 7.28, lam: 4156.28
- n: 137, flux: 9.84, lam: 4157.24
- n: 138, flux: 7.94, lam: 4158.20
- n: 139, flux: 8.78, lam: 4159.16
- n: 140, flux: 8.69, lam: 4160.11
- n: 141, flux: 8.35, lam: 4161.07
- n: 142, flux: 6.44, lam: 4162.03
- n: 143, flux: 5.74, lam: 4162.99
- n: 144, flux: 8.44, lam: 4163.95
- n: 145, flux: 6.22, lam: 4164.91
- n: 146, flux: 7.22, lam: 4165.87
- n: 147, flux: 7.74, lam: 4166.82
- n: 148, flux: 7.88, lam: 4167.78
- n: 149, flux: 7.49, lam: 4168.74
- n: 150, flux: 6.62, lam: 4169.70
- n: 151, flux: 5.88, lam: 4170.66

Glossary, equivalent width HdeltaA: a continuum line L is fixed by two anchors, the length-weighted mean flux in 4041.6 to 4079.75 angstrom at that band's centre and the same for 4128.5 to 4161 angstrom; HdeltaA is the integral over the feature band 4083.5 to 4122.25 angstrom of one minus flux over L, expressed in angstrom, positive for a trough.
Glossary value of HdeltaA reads 3.0 angstrom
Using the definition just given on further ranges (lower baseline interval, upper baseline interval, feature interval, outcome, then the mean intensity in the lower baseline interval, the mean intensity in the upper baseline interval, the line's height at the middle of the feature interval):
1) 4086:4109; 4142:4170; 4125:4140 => -1.7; 7.05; 7.99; 7.61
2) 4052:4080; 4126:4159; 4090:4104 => 1.9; 7.85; 8.34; 8.05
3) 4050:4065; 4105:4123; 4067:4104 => 3.8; 8.55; 7.88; 8.21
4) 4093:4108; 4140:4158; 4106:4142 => -3.7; 6.51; 8.4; 7.42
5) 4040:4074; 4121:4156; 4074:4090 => 0.4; 7.92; 8.39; 8.07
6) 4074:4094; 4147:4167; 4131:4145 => -1.3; 8.03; 7.87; 7.91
